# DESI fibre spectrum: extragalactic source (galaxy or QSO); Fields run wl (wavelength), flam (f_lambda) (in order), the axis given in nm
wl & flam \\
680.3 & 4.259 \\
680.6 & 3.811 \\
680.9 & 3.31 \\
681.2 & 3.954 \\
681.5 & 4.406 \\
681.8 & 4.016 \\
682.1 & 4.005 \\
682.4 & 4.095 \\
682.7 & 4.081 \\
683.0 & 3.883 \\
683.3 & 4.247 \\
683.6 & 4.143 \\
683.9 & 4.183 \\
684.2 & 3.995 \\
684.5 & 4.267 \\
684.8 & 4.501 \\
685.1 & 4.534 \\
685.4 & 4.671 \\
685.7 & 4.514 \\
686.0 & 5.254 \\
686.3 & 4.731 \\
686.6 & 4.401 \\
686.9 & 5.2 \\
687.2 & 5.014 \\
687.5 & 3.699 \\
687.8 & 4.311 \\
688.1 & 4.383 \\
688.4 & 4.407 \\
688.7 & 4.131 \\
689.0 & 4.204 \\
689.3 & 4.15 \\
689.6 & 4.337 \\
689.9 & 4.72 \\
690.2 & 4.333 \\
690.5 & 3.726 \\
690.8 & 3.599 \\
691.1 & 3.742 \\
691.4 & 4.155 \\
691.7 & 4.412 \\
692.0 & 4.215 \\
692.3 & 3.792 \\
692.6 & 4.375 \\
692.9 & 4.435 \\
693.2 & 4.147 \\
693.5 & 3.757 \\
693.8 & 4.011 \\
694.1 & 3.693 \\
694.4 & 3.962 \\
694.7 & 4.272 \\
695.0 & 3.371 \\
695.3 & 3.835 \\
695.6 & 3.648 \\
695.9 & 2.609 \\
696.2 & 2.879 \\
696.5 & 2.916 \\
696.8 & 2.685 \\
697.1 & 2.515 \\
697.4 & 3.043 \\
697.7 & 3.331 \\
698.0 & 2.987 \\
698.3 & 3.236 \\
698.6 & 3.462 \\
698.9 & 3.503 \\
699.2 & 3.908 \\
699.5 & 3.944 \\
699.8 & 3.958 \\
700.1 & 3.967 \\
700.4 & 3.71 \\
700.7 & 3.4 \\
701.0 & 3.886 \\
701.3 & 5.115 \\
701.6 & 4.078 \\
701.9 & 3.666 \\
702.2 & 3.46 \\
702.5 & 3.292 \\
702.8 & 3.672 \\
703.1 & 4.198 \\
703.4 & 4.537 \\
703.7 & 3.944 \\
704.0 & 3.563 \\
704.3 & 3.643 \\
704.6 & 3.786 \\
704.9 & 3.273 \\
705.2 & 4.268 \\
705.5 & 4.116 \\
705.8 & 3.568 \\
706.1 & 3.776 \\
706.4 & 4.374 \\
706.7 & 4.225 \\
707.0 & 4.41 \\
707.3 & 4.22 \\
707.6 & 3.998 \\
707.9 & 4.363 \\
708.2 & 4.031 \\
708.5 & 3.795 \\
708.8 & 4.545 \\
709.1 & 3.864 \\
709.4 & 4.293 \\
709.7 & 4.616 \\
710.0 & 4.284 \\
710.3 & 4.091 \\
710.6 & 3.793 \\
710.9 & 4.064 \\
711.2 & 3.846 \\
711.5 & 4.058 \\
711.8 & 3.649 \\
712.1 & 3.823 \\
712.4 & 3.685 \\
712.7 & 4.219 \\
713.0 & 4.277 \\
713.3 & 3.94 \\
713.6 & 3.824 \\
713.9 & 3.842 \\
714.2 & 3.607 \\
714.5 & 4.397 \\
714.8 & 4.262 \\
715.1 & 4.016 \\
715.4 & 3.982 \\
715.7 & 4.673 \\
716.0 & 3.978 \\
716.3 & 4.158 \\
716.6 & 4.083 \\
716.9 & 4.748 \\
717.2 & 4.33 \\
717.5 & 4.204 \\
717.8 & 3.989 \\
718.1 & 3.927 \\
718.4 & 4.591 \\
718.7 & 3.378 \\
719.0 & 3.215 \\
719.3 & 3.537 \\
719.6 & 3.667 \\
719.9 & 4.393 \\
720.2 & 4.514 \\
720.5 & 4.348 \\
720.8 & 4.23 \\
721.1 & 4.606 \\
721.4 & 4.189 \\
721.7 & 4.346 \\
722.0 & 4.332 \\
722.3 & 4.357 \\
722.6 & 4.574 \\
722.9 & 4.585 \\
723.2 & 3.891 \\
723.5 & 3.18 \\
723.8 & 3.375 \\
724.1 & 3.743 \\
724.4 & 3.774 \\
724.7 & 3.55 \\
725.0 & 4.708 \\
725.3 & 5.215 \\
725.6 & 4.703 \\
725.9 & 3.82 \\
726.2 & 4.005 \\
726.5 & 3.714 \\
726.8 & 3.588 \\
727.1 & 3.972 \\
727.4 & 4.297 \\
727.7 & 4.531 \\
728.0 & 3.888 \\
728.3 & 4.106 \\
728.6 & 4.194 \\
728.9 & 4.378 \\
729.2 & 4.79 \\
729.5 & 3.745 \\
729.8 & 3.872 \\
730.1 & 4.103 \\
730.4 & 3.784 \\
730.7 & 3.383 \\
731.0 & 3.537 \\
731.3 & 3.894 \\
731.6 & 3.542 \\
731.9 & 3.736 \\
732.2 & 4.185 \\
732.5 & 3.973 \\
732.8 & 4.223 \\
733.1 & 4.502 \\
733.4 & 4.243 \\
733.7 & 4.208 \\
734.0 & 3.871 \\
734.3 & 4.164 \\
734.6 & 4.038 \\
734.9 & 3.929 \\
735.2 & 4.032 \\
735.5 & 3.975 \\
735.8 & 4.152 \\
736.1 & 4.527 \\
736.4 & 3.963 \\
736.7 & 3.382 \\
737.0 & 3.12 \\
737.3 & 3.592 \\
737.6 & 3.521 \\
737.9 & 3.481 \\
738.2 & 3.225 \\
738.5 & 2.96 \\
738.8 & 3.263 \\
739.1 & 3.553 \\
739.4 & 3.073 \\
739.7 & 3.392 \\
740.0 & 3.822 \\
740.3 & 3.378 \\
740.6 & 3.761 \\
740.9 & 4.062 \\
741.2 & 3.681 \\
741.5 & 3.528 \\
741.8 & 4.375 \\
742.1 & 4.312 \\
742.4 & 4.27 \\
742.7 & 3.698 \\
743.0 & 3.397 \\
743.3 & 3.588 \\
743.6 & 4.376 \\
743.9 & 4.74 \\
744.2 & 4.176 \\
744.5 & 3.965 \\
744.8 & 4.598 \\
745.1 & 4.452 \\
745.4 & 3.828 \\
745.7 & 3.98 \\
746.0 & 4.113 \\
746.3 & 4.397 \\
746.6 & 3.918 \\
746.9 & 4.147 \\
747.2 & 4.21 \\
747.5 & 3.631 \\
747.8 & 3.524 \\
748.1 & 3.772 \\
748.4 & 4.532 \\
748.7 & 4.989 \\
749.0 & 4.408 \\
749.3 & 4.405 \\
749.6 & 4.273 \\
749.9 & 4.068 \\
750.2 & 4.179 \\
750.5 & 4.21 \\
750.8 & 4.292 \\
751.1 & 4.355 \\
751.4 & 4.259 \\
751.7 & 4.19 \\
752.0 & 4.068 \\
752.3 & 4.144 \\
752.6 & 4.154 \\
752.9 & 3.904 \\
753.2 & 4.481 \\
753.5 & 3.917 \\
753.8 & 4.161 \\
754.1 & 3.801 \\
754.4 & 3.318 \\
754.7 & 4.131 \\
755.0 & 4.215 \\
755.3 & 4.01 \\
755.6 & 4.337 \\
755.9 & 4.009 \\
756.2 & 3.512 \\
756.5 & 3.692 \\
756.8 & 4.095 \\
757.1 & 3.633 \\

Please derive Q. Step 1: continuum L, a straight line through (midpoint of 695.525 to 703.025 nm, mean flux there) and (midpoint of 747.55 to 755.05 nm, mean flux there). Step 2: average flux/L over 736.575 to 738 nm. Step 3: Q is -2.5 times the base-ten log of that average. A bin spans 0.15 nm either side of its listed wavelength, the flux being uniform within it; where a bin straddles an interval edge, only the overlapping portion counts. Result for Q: 0.161 mag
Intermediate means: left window 3.48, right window 4.14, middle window 3.42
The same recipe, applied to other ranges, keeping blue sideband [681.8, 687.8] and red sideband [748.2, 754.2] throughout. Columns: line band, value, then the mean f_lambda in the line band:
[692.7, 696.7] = 0.192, 3.65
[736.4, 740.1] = 0.252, 3.38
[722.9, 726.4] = 0.072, 4.02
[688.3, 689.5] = 0.038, 4.22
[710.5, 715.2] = 0.095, 3.96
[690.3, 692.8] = 0.090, 4.02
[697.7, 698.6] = 0.331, 3.21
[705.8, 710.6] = 0.043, 4.16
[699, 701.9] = 0.098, 3.97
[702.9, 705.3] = 0.119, 3.89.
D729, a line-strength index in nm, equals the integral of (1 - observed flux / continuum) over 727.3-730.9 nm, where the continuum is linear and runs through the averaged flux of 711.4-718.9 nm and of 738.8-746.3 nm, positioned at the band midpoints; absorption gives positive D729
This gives -0.082 nm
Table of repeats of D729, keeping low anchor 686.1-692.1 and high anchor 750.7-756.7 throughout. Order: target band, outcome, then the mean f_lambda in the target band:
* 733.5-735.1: 0.03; 4.05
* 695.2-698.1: 0.84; 3.03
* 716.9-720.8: 0.13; 4.04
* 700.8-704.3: 0.27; 3.93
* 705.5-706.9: 0.07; 4.01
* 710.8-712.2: 0.11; 3.88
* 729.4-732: 0.25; 3.73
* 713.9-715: 0.04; 4.05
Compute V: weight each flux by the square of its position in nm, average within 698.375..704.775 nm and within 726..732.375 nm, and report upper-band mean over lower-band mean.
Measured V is 1.1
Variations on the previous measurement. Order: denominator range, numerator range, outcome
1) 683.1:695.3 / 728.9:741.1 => 1.02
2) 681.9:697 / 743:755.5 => 1.20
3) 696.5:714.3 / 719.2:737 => 1.12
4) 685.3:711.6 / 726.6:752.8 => 1.13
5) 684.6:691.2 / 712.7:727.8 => 1.02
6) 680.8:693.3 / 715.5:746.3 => 1.06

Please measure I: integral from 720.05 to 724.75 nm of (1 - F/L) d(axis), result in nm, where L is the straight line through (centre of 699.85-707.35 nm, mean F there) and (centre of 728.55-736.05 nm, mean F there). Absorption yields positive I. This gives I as -0.15 nm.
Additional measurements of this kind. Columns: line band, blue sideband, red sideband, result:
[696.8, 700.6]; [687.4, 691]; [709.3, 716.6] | 0.64 nm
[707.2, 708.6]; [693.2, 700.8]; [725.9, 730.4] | -0.15 nm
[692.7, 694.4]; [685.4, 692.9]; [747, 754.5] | 0.12 nm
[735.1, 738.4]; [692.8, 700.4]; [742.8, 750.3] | 0.26 nm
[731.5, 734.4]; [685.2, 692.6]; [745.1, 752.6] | 0.10 nm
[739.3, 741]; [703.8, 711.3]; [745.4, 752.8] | 0.23 nm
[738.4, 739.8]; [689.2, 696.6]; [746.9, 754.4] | 0.29 nm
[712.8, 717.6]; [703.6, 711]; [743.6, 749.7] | -0.09 nm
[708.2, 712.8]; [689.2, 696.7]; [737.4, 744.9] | -0.25 nm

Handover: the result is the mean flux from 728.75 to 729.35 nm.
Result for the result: 4.58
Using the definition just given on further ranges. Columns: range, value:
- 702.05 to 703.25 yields 3.66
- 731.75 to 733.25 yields 4.12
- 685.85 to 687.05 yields 4.9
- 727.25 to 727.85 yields 4.41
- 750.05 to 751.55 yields 4.26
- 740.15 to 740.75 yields 3.57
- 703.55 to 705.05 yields 3.64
